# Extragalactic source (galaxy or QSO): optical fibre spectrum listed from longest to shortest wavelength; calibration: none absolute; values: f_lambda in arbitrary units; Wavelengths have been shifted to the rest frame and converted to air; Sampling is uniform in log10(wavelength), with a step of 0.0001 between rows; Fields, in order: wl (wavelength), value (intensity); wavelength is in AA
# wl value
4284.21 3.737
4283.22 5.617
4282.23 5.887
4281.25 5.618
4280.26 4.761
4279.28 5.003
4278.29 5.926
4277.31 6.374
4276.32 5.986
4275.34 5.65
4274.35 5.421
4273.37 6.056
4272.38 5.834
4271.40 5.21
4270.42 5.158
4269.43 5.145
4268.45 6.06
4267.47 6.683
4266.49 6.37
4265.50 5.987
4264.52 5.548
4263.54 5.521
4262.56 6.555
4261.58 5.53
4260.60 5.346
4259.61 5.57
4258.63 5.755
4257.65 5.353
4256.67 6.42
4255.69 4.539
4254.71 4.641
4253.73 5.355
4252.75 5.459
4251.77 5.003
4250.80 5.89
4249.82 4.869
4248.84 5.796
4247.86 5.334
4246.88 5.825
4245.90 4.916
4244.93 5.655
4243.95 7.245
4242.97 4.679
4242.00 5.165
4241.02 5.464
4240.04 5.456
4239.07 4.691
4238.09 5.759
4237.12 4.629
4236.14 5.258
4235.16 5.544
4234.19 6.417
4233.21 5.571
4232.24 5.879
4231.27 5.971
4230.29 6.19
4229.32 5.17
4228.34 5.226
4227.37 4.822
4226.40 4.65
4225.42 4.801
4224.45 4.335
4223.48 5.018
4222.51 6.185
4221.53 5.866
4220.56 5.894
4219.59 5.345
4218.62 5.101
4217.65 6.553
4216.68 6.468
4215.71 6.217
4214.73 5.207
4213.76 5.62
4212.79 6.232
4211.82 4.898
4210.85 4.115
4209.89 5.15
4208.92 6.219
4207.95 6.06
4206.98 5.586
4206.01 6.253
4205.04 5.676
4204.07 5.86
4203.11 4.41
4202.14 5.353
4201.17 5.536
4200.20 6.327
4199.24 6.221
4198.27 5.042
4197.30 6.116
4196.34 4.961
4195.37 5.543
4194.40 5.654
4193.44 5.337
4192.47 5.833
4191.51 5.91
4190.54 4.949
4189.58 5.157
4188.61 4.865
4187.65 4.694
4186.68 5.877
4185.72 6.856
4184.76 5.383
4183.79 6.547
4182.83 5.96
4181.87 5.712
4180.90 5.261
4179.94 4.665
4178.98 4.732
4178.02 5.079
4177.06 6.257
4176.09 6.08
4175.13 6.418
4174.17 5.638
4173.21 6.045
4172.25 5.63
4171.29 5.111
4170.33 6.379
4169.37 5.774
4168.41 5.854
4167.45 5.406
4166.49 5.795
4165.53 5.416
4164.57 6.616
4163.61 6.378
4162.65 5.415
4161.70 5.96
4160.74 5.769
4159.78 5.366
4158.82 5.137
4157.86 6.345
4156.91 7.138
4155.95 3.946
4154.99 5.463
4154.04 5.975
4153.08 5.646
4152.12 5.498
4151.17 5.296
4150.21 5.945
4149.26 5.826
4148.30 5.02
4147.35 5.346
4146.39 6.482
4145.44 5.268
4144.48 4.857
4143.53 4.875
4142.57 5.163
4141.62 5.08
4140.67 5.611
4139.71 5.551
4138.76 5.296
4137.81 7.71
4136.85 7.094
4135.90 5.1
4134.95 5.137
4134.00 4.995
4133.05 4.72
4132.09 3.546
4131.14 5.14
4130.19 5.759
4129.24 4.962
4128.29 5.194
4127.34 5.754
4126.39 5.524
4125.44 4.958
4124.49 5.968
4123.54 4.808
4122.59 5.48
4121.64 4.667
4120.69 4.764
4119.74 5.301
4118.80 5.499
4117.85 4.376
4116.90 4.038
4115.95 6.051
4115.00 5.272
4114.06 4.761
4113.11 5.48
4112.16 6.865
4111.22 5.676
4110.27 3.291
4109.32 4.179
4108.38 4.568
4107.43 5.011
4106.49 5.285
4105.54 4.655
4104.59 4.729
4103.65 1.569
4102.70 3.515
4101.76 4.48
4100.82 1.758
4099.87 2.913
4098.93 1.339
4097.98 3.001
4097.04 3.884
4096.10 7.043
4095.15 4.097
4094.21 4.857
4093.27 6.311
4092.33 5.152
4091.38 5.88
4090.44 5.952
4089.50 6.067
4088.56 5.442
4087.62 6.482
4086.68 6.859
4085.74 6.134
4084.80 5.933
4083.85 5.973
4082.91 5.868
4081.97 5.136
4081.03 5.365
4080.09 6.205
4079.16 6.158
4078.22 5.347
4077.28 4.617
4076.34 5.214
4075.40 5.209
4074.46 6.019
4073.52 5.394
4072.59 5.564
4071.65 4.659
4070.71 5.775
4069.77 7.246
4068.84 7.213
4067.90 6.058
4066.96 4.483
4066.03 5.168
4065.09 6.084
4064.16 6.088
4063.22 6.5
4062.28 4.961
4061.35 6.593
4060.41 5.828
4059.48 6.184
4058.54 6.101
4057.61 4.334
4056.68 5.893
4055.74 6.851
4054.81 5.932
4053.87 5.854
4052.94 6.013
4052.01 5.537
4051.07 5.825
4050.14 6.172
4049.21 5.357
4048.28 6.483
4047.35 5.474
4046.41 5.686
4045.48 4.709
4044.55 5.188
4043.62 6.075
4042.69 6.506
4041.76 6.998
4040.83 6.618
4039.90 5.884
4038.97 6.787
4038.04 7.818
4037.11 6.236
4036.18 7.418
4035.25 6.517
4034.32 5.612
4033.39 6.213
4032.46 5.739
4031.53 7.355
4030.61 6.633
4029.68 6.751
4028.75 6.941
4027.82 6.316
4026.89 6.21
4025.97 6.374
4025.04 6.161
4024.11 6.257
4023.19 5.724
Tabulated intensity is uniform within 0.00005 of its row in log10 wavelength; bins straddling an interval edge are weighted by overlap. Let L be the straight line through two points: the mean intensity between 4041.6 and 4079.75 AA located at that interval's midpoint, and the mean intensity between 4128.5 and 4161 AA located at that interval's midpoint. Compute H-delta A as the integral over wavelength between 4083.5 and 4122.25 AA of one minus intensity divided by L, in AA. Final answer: 5.3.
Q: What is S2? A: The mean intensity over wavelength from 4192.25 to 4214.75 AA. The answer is 5.55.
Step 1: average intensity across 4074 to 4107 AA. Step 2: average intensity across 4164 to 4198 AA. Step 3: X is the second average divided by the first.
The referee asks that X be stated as 1.13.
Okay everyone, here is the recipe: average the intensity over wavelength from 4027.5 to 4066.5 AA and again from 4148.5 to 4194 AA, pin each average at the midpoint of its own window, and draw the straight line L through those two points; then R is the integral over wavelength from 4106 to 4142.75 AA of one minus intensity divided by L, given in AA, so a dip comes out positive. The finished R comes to 3.9 AA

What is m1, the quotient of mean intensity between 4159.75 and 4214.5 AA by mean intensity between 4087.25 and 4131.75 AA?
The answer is 1.16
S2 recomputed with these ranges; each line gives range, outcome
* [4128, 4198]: 5.57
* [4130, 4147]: 5.4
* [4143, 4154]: 5.48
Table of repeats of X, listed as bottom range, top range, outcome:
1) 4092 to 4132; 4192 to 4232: 1.18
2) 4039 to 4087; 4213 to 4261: 0.94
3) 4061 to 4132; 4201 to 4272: 1.07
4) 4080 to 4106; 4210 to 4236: 1.13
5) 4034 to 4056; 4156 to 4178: 0.95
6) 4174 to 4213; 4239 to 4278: 1.01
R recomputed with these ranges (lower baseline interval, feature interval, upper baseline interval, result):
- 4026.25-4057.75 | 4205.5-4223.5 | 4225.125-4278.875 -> -0.1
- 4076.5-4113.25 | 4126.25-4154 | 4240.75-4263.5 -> -1.8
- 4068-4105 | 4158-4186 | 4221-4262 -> -2.4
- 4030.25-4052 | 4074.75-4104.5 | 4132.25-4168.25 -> 4.9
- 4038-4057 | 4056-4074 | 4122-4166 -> 0.4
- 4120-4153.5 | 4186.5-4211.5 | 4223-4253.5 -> -0.5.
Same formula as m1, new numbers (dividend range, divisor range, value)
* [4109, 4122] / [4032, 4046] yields 0.80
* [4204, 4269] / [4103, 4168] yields 1.05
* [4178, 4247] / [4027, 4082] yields 0.92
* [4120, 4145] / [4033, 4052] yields 0.86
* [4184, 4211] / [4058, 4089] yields 0.96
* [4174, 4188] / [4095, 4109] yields 1.48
